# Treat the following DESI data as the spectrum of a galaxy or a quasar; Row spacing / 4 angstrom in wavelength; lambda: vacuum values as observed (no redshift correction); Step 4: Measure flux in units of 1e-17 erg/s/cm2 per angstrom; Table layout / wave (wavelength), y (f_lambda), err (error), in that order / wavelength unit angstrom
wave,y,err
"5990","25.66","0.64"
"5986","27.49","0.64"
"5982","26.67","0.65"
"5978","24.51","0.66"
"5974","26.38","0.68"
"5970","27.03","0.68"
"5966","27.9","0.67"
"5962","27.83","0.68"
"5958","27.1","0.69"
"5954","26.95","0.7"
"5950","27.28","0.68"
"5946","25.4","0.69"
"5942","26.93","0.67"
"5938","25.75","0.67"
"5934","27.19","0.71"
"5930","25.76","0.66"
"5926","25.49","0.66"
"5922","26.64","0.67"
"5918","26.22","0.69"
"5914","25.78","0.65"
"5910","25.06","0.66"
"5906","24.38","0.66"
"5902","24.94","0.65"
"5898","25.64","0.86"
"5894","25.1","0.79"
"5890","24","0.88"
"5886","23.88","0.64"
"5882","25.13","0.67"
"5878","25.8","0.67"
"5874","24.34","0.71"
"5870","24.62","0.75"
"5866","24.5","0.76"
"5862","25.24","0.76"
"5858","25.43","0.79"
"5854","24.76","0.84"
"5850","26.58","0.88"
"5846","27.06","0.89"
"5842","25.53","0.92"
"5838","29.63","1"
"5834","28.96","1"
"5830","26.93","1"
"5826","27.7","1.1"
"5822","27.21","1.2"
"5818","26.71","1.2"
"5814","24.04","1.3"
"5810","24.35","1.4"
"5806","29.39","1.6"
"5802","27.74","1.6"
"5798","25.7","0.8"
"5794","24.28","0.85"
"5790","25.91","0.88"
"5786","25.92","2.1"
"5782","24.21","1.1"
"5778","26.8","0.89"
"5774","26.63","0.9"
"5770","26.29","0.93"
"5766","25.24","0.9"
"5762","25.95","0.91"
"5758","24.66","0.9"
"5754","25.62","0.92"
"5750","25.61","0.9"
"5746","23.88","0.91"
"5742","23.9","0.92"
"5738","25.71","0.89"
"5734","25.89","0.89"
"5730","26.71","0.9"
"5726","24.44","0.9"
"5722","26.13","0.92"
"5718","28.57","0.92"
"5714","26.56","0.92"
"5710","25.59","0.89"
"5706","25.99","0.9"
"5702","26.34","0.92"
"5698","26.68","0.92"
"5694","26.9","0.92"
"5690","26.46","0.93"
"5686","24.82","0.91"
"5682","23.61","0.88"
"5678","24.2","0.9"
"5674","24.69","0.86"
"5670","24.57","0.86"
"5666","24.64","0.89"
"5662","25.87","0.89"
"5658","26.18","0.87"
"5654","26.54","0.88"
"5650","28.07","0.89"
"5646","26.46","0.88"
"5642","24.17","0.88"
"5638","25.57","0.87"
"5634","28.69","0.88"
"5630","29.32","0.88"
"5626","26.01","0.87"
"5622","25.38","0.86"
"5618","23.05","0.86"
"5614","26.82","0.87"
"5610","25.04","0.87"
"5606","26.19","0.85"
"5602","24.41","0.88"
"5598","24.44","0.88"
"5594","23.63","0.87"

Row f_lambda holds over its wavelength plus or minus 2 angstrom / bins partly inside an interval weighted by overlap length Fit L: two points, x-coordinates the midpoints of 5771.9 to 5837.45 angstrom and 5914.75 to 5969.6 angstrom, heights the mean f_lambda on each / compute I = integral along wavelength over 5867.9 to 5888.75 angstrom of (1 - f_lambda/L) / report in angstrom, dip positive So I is 1.4 angstrom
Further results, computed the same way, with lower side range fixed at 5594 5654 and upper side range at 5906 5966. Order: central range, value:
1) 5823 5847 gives -1.3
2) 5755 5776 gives 0.3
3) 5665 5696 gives 1.2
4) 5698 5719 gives -0.4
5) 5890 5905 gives 0.7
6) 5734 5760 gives 1.1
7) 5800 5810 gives -0.6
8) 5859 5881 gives 1.1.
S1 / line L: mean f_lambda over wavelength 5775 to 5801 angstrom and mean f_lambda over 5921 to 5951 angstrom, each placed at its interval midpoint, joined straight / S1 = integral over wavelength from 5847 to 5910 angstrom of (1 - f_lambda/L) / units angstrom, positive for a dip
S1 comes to 2.5 angstrom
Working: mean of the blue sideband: 25.6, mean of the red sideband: 26.3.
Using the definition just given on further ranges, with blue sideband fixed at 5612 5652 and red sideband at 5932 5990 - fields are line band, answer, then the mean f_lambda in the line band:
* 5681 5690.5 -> 0.55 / 24.9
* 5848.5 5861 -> 0.50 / 25.5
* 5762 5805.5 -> 0.85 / 26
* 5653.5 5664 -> 0.09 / 26.1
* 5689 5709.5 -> 0.01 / 26.4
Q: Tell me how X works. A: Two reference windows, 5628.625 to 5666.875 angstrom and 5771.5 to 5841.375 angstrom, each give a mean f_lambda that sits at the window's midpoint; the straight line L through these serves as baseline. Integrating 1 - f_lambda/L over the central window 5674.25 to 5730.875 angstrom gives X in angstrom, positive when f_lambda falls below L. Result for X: 1.5 angstrom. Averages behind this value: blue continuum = 26.6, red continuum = 26.6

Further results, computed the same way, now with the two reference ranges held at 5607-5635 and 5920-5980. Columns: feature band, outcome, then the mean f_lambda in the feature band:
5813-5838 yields -0.8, 27.3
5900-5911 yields 0.7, 24.8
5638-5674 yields 0.7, 25.7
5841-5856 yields 0.2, 26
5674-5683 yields 0.7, 24.1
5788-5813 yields 0.3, 26.1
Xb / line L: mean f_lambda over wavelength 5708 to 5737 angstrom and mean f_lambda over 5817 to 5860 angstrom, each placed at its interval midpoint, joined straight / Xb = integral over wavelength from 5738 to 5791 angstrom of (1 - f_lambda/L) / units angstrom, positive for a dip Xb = 2.1 angstrom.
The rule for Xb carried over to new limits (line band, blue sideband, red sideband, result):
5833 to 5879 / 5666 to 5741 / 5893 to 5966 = 0.0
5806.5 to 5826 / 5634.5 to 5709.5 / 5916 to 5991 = 0.0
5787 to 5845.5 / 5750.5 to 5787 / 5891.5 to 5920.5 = -2.7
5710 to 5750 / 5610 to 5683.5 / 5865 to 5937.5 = -0.2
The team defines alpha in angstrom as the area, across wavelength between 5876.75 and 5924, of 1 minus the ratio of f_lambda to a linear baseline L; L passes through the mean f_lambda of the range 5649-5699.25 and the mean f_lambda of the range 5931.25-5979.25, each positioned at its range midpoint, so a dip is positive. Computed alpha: 2.28 angstrom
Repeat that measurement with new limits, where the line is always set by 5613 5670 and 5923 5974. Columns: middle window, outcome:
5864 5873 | 0.7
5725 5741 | 0.4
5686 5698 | -0.1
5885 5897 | 1.0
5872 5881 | 0.5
